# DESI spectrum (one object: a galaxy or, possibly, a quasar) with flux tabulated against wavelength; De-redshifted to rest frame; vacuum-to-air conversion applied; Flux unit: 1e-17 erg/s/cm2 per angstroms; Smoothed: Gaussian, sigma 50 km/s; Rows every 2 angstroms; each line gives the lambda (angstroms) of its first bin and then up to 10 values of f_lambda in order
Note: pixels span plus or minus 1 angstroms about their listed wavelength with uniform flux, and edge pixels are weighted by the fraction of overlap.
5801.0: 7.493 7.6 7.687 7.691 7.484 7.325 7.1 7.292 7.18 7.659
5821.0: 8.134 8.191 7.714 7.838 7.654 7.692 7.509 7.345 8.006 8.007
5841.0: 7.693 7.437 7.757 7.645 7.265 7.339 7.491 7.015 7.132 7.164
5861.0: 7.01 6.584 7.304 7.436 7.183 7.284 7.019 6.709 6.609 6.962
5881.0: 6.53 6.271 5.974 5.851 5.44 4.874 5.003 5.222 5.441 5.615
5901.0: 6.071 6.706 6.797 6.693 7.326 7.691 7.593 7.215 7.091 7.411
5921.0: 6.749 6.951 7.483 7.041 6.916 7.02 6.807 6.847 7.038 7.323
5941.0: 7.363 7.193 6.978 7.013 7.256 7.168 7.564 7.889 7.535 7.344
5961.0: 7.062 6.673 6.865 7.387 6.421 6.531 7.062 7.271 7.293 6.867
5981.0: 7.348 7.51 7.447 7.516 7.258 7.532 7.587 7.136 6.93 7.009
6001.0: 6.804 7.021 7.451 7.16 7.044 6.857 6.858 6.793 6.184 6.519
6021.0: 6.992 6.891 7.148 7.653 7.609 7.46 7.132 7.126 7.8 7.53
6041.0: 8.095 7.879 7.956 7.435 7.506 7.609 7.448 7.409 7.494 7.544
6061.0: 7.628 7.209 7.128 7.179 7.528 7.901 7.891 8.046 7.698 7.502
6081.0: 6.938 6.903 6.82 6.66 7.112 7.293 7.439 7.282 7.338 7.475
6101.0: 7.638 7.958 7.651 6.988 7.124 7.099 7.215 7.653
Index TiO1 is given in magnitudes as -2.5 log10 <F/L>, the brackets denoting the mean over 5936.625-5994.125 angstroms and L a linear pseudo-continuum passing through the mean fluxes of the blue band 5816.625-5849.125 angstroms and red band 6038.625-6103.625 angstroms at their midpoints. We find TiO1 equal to 0.05 mag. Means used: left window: 7.71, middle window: 7.22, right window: 7.47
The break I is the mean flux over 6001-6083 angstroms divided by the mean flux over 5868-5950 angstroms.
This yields 1.1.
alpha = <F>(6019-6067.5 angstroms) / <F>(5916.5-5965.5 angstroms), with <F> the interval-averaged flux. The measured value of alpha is 1.04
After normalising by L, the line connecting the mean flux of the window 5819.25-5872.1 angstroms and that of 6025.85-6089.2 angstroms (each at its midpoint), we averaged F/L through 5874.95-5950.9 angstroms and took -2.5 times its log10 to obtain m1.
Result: 0.13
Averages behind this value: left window 7.49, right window 7.47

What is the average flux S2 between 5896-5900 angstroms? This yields 5.53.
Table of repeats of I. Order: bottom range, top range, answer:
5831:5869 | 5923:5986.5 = 0.97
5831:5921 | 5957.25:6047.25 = 1.05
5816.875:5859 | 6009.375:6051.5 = 0.96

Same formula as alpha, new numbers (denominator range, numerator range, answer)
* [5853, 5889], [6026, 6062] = 1.11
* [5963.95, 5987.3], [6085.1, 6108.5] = 1.03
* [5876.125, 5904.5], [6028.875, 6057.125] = 1.28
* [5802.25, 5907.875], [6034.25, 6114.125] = 1.06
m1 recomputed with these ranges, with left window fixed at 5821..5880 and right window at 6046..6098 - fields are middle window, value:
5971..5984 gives 0.03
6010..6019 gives 0.11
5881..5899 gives 0.31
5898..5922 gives 0.07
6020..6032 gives 0.01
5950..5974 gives 0.04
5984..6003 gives 0.02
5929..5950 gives 0.05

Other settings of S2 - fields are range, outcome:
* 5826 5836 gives 7.61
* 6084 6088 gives 6.74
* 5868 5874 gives 7.16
